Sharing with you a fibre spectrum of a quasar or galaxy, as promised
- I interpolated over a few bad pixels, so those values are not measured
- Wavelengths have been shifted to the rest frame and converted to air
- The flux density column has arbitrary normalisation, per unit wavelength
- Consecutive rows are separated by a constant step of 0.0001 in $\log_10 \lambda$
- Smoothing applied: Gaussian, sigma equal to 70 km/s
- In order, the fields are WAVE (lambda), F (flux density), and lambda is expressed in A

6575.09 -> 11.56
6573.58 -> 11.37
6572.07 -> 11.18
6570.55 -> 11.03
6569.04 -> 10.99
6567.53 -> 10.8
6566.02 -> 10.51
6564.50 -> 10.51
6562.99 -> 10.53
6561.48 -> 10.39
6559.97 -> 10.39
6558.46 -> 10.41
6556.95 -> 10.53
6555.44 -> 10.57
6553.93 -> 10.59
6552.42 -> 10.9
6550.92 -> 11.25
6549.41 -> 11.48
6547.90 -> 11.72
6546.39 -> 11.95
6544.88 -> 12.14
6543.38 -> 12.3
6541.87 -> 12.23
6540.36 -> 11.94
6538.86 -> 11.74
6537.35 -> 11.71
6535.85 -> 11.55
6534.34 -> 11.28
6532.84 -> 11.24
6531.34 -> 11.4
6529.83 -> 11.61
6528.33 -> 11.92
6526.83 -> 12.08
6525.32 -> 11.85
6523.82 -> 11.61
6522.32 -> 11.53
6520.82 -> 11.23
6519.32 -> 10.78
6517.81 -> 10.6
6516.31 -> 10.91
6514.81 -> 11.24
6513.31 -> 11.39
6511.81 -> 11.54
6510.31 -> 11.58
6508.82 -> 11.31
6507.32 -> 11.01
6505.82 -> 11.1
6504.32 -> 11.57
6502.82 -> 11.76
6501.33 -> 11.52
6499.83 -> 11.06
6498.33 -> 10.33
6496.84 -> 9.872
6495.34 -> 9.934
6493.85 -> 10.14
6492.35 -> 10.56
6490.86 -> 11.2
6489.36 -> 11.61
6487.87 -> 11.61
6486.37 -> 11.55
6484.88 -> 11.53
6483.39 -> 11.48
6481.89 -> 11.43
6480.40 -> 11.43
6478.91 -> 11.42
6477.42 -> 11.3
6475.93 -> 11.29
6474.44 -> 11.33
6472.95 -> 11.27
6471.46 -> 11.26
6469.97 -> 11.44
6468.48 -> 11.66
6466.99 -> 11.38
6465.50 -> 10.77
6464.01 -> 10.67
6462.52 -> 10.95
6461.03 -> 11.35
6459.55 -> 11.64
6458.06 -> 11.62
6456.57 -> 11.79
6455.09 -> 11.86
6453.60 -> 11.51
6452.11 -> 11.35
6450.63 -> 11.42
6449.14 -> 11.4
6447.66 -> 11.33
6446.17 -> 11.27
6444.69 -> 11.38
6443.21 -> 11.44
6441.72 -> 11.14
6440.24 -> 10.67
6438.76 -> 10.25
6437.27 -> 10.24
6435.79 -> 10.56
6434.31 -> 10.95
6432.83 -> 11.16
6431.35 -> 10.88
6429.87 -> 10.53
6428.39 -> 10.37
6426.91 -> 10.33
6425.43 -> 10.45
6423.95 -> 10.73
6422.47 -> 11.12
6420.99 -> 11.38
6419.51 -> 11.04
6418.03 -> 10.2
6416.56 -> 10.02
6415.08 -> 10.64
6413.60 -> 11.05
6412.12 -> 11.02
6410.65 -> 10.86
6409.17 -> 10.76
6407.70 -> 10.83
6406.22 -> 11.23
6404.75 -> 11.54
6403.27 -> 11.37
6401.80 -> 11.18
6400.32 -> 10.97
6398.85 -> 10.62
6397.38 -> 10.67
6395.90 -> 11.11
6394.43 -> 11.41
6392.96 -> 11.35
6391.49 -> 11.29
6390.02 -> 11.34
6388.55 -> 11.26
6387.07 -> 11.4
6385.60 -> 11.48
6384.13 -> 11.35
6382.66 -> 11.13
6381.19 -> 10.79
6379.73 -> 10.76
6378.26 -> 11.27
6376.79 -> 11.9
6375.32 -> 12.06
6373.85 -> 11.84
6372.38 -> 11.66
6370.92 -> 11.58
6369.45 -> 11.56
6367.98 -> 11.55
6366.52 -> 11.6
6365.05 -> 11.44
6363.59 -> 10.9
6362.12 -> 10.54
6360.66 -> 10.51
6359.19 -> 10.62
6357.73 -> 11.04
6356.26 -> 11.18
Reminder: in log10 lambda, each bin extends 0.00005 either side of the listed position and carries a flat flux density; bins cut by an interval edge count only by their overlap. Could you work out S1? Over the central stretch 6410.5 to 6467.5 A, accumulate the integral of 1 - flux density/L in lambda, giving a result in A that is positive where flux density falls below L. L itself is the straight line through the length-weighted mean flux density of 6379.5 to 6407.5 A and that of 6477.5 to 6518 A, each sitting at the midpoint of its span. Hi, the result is 0.9 A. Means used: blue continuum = 11.2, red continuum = 11.1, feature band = 11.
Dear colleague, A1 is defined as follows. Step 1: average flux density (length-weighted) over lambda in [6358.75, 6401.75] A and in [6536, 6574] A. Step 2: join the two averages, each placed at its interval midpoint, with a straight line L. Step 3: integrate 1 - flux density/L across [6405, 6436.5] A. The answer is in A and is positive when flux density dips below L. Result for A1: 1.3 A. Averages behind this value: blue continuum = 11.2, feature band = 10.8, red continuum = 11.2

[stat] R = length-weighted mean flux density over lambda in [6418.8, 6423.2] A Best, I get 11.2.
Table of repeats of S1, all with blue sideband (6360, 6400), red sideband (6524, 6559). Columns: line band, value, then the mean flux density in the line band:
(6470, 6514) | 0.9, 11.2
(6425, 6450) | 1.1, 10.9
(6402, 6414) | 0.2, 11.1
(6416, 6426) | 0.5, 10.7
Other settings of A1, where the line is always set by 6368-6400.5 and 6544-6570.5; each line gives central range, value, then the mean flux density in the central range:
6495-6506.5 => 0.1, 10.9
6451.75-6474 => -0.4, 11.4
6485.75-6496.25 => 0.2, 10.9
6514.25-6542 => -1.2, 11.5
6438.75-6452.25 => 0.0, 11.2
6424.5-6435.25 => 0.5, 10.7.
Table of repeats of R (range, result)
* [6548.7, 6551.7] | 11.4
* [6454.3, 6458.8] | 11.8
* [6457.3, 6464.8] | 11.2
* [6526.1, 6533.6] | 11.7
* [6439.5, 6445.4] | 11.2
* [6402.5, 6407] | 11.4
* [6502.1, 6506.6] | 11.5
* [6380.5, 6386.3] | 11.2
